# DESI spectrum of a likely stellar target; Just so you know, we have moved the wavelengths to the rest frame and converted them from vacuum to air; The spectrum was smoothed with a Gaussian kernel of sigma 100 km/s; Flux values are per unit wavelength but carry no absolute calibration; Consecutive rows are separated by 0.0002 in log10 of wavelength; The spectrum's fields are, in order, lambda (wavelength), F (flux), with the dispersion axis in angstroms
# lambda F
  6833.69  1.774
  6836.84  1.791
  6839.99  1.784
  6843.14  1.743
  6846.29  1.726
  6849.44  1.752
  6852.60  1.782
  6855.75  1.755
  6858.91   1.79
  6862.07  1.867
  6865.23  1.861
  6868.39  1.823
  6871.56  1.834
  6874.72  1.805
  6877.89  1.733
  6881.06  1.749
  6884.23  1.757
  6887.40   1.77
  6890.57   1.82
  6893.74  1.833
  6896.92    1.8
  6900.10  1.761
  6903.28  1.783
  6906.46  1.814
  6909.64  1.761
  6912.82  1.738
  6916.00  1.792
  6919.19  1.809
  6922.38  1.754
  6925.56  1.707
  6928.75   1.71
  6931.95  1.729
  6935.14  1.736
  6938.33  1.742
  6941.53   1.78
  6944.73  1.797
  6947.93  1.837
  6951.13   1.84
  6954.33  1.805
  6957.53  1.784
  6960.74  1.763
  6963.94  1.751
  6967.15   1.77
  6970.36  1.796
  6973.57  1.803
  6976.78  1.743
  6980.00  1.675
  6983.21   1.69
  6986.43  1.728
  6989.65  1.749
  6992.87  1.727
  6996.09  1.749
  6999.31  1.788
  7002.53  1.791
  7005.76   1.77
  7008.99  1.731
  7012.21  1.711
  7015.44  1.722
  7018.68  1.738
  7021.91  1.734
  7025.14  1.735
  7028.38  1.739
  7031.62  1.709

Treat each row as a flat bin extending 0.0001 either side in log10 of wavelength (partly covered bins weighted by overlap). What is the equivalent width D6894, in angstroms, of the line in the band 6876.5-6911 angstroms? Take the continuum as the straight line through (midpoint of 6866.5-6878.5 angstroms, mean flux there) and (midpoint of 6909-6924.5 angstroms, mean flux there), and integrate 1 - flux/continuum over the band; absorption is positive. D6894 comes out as 0.2 angstroms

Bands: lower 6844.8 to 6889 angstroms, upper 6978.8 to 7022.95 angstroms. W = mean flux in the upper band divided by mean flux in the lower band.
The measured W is 1.0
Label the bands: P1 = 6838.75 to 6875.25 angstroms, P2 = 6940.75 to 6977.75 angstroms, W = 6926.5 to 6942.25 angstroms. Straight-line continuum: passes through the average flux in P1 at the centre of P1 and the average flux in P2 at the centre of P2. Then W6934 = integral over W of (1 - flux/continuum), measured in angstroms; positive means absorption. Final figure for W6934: 0.5 angstroms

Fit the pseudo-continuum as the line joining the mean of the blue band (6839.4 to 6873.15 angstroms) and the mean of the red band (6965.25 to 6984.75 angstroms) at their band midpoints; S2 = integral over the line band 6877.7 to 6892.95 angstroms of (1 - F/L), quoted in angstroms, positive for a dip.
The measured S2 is 0.1 angstroms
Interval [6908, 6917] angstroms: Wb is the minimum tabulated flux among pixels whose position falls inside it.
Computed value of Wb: 1.738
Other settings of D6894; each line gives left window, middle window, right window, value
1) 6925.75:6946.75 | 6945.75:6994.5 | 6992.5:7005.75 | -0.2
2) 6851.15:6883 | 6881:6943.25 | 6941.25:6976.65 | 1.0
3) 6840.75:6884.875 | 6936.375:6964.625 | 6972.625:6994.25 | -0.7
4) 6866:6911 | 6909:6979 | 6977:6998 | -0.7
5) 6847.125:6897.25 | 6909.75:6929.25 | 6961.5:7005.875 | 0.2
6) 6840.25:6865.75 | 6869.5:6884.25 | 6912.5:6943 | -0.1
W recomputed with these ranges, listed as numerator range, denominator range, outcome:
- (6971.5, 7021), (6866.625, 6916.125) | 0.98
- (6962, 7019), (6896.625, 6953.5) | 0.99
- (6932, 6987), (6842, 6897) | 0.99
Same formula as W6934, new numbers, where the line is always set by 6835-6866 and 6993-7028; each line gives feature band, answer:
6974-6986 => 0.3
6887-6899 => -0.2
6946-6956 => -0.4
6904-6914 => 0.0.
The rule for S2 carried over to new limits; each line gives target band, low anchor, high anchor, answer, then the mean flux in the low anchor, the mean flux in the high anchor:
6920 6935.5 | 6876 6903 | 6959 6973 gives 0.4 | 1.78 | 1.77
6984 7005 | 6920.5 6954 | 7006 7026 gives -0.2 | 1.77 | 1.73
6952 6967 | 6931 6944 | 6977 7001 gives -0.3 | 1.75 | 1.73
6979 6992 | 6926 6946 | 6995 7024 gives 0.3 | 1.75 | 1.75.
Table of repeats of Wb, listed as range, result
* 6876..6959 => 1.707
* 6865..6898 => 1.733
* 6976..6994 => 1.675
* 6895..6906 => 1.761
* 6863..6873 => 1.823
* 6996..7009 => 1.731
